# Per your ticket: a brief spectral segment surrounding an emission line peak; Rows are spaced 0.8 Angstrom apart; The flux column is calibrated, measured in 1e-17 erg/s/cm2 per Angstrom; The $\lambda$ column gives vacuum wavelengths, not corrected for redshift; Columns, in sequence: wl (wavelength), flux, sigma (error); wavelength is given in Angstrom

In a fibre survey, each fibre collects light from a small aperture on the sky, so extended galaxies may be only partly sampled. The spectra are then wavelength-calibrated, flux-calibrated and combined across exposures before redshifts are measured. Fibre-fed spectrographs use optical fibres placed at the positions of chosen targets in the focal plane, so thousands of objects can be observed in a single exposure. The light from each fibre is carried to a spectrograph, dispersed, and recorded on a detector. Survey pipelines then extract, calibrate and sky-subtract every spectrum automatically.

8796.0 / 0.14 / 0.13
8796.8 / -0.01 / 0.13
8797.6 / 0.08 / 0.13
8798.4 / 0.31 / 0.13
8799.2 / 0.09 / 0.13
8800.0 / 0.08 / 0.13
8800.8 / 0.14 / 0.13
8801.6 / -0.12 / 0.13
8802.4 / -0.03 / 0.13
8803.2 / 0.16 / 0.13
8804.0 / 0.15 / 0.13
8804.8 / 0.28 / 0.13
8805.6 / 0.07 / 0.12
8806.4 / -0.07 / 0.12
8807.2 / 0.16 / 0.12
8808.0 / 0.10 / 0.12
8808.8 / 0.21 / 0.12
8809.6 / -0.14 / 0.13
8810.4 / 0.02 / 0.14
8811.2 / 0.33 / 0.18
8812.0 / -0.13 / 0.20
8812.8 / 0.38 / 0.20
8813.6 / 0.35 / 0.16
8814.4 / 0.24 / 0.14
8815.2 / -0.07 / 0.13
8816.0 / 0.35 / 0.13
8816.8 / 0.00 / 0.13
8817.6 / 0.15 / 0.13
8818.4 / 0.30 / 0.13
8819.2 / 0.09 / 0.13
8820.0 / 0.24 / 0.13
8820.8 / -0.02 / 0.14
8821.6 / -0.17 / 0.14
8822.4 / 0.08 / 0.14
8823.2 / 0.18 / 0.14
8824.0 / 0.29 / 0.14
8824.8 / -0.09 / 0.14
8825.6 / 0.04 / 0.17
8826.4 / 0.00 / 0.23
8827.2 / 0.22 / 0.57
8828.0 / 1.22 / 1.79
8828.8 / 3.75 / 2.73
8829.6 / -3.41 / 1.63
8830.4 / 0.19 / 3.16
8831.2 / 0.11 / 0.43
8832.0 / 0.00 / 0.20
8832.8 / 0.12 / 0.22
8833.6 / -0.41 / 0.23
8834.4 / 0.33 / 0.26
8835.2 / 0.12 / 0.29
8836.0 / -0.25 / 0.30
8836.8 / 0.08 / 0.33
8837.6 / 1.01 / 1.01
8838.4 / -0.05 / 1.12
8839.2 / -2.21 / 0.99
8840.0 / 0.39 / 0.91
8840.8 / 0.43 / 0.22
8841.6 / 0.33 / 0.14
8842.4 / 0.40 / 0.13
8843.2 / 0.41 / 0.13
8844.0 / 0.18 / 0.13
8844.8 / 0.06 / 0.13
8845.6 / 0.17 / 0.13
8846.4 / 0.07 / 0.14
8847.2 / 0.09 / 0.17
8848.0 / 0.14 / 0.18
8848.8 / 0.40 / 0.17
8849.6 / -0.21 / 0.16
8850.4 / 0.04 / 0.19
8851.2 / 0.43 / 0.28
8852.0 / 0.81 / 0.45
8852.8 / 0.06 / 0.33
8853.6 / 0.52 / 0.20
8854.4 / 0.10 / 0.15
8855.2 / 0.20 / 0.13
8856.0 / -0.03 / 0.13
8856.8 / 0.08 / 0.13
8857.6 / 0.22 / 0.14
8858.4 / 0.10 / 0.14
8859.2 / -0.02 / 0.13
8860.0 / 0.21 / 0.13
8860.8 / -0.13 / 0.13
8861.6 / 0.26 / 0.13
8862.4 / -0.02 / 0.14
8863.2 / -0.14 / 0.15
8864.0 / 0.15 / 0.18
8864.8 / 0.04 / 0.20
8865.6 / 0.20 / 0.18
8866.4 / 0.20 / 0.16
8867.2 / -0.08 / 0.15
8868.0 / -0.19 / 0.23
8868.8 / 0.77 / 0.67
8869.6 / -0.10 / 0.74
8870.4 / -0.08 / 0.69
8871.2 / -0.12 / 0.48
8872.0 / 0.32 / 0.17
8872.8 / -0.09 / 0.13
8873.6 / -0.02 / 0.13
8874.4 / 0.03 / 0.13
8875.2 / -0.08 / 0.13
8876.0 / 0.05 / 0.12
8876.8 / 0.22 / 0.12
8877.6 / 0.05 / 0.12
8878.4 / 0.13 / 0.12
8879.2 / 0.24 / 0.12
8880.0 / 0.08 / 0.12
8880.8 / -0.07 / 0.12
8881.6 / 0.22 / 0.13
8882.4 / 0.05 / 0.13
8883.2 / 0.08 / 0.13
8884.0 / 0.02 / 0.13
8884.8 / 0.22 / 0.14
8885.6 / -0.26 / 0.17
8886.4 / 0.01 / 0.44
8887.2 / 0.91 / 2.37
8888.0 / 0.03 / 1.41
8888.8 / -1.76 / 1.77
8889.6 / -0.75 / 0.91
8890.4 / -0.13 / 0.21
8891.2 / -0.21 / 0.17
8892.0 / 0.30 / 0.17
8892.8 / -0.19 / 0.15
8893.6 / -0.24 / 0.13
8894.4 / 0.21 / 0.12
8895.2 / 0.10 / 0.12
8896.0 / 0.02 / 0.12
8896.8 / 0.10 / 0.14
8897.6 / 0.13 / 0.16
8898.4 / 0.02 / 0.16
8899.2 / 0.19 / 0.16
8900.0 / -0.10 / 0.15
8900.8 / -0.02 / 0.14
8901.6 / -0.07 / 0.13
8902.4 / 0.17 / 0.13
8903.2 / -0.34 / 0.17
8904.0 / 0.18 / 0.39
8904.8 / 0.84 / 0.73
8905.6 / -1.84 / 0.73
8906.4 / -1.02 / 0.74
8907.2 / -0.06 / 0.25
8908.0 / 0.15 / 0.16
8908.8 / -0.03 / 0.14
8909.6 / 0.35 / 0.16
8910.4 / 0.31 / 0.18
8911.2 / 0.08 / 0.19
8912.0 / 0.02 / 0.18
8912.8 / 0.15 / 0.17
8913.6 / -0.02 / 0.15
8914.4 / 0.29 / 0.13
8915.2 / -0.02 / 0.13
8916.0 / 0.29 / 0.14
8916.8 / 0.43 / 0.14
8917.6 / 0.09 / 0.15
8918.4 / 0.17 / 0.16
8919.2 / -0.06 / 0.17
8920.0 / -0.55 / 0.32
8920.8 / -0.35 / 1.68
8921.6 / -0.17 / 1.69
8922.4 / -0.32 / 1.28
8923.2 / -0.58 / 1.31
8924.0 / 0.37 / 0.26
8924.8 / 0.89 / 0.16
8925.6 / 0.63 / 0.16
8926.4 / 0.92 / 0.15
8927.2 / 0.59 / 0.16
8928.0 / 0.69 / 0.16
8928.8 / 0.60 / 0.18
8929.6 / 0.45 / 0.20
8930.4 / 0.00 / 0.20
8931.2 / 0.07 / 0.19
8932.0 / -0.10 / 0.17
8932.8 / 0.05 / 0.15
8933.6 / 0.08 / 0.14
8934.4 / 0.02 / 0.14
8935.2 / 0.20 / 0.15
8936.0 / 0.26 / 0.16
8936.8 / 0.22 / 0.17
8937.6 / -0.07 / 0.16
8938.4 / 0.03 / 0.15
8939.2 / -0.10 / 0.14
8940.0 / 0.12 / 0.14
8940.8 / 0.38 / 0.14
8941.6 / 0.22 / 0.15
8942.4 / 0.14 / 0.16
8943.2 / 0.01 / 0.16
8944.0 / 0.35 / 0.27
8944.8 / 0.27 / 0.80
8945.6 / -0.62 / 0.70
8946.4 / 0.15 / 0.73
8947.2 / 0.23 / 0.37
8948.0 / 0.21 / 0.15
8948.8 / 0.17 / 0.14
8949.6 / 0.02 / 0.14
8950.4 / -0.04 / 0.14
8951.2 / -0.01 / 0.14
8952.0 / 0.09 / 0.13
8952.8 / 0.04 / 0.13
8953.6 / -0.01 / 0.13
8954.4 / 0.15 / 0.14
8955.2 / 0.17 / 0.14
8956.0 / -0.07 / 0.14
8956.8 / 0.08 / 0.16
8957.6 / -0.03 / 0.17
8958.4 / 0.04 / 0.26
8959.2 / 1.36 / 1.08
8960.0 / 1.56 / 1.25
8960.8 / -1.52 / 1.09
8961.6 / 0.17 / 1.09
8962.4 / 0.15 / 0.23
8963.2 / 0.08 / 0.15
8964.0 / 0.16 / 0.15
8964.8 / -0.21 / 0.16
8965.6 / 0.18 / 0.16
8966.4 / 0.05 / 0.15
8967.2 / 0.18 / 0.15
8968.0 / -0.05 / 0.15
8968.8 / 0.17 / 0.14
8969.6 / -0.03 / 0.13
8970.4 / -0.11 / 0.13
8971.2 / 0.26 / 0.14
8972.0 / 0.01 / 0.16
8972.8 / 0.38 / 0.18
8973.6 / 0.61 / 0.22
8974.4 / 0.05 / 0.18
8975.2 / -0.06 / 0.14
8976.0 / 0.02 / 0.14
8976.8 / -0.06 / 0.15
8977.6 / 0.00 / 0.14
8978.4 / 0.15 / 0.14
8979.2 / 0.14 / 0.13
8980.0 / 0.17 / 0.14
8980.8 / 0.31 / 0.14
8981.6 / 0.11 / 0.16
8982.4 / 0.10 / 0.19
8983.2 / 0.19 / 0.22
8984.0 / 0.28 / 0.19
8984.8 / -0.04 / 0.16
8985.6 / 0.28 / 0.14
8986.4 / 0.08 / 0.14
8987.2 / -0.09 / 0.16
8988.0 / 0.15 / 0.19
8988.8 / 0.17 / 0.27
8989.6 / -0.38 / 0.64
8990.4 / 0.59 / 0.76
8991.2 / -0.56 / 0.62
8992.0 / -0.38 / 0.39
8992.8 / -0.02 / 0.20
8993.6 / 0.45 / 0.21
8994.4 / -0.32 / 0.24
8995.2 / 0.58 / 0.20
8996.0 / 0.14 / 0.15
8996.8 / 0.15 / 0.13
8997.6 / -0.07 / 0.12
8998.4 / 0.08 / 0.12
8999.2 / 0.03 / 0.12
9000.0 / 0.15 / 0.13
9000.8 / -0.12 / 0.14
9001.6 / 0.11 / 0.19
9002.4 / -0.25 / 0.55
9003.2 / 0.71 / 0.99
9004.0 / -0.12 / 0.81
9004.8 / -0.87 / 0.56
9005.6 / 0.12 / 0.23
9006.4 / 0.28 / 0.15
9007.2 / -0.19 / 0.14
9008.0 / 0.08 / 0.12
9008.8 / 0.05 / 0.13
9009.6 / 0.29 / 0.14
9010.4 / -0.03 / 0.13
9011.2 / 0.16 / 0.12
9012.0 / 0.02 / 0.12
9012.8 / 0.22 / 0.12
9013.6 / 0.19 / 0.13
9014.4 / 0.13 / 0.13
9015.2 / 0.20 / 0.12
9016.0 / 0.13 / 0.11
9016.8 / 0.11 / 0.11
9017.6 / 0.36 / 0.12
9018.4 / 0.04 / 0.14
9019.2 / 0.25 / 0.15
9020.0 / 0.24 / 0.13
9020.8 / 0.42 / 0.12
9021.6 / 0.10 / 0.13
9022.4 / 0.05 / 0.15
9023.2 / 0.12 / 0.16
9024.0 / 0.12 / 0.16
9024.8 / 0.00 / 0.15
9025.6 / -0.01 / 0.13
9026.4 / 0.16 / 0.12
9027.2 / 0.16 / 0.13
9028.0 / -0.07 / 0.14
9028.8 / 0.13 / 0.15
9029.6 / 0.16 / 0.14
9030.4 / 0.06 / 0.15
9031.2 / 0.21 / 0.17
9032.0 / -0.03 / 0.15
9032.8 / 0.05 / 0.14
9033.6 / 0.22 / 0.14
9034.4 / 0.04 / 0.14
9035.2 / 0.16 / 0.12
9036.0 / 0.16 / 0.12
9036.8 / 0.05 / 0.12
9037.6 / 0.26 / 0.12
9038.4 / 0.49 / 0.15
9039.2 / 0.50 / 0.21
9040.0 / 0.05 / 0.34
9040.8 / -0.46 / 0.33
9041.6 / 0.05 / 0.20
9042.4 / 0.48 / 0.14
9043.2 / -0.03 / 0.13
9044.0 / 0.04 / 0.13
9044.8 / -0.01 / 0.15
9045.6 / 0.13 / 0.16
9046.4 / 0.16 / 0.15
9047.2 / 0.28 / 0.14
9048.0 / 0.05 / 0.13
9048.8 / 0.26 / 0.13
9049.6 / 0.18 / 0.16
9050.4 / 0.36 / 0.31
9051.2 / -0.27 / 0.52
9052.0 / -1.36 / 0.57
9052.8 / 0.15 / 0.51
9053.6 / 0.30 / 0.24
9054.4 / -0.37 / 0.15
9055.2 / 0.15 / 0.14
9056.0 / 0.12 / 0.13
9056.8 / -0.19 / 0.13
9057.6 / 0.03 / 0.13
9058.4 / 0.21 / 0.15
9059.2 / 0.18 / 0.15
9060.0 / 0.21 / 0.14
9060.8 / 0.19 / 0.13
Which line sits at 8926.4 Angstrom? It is [O III]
